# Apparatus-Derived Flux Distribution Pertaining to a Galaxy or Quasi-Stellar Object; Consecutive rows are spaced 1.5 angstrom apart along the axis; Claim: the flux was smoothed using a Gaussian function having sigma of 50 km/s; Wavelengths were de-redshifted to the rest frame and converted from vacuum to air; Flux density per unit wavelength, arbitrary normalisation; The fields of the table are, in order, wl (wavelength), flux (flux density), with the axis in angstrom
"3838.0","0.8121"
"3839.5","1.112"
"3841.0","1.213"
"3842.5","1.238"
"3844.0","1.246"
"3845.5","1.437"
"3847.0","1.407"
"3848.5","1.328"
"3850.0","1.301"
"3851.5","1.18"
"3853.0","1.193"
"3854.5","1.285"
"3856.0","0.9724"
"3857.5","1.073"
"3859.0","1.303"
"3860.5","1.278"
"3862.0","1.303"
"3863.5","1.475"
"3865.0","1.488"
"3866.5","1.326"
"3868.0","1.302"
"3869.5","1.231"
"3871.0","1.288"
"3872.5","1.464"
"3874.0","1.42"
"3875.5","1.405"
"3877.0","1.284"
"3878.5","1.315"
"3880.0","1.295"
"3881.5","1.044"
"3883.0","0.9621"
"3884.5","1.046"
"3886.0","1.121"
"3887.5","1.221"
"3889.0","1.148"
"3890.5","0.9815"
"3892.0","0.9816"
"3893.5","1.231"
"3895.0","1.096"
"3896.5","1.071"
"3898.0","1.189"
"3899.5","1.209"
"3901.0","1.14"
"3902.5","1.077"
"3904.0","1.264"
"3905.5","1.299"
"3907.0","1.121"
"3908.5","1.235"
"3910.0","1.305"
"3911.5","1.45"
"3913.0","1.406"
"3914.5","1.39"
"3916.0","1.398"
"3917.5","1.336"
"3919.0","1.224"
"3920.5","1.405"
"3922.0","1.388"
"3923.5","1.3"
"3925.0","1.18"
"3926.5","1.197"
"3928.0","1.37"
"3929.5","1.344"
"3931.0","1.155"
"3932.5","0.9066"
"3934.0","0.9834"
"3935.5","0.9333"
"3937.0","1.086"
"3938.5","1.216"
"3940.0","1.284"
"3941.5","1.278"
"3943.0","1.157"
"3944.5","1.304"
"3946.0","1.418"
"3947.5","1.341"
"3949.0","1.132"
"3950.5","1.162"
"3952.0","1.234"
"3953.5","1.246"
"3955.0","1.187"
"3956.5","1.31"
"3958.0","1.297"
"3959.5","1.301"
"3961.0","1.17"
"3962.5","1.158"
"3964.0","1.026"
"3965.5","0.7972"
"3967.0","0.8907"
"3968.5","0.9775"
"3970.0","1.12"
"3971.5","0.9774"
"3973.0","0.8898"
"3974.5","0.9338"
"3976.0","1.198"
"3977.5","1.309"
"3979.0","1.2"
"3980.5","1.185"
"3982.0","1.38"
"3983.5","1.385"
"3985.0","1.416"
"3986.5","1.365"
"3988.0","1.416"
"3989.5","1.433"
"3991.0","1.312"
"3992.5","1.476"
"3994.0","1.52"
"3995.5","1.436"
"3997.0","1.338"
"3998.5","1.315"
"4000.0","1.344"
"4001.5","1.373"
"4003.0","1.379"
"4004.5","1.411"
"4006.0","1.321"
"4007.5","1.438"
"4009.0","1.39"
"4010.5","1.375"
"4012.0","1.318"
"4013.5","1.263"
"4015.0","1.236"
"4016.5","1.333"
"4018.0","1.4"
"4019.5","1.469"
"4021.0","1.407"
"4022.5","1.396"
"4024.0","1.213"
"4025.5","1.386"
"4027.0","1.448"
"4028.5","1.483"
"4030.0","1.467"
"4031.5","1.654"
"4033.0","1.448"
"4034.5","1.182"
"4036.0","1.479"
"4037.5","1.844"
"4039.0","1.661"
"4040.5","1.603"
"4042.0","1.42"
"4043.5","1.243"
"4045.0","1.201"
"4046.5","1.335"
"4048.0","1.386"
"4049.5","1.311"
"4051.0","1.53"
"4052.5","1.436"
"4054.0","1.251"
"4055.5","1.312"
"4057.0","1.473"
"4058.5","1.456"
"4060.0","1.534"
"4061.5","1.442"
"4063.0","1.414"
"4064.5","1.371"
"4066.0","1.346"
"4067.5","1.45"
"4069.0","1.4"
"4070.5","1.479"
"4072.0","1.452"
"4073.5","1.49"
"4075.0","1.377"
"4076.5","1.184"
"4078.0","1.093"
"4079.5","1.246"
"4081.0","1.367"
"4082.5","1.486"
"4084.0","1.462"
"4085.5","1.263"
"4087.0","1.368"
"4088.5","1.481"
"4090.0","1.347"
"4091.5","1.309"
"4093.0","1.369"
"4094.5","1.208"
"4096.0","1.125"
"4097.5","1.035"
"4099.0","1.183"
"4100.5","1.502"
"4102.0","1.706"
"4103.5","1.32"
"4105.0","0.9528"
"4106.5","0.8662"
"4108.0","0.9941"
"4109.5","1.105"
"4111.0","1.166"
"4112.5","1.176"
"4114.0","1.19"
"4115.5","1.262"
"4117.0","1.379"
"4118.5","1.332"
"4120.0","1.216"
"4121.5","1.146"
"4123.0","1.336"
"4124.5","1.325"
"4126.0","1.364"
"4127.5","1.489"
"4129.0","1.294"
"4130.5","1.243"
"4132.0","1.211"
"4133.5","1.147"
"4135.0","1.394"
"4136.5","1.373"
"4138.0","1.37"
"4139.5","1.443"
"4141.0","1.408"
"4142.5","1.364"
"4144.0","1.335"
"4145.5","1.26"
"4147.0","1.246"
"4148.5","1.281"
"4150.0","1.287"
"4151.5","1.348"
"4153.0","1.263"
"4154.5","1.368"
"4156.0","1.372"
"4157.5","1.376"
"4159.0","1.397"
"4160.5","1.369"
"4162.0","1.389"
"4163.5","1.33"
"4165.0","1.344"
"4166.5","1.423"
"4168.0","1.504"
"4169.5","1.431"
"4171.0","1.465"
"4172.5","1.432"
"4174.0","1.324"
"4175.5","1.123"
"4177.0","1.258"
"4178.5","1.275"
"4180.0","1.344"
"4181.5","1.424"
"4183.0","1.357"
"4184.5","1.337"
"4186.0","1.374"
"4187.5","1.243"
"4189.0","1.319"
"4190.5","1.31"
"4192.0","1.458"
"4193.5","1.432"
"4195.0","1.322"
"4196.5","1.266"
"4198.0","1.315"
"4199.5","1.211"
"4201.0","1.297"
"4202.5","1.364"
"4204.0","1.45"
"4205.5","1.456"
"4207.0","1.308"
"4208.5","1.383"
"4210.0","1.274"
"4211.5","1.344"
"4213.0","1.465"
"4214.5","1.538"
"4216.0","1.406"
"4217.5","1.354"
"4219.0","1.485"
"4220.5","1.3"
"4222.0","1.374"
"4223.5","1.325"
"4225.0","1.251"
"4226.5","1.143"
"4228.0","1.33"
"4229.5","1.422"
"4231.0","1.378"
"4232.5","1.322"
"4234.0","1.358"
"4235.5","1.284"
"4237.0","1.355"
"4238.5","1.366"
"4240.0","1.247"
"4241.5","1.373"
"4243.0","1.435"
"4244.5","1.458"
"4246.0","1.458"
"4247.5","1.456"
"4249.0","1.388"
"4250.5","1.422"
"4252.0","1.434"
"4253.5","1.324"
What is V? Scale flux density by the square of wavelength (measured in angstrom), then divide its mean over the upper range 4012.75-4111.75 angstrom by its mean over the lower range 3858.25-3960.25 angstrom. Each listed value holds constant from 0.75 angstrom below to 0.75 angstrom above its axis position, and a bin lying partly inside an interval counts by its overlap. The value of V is 1.18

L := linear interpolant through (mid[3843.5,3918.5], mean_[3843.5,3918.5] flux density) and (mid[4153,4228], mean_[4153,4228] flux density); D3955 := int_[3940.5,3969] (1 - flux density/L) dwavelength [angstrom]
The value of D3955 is 2.0 angstrom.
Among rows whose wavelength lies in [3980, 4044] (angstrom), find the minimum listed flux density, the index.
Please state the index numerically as 1.182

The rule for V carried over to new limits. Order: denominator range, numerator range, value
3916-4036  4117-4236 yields 1.16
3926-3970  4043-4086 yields 1.25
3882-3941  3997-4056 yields 1.24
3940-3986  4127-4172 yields 1.25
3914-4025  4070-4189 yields 1.13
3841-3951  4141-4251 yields 1.27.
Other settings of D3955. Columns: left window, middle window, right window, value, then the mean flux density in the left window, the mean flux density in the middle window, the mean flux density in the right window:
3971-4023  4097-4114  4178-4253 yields 2.0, 1.33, 1.18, 1.36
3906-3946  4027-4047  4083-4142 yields -3.1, 1.25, 1.46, 1.28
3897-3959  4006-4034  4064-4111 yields -2.6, 1.24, 1.39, 1.3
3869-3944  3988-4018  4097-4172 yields -2.8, 1.22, 1.37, 1.3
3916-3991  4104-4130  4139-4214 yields 2.0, 1.21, 1.21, 1.35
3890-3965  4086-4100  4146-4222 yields 0.3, 1.22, 1.27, 1.35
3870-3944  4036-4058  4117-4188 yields -2.5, 1.22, 1.43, 1.34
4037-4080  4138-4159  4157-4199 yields 0.4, 1.4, 1.34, 1.35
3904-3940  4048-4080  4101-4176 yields -2.5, 1.25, 1.38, 1.31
